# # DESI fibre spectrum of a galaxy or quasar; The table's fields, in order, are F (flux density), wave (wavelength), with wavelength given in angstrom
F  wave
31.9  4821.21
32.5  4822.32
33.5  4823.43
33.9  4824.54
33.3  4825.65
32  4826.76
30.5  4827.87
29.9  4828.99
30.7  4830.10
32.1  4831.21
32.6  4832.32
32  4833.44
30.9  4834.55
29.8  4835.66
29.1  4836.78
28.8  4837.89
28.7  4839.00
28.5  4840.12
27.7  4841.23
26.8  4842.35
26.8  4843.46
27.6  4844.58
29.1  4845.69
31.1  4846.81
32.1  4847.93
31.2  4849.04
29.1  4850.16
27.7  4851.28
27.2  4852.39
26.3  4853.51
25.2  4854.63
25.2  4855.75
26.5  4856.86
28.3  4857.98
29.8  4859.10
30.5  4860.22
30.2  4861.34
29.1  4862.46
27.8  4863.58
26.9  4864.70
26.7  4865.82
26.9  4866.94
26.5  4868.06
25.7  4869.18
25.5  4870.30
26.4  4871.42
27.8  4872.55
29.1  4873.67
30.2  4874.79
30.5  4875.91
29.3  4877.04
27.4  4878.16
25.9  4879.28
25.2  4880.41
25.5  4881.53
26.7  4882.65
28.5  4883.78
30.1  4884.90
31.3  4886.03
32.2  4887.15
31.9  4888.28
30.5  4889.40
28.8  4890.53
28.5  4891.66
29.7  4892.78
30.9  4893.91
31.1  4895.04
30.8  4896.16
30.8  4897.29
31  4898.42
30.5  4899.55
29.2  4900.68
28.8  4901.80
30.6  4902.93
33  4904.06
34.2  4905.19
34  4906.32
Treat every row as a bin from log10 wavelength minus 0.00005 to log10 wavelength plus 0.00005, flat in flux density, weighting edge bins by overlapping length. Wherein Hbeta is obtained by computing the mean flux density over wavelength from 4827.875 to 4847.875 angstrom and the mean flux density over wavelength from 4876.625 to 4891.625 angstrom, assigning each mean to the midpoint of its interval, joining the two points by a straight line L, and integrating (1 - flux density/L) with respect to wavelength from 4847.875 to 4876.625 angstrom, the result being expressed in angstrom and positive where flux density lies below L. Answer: 1.2 angstrom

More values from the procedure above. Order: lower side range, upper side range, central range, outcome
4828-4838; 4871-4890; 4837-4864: 1.4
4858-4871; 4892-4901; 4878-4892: 0.4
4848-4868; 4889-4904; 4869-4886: 0.8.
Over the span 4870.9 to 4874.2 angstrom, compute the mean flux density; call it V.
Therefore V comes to 27.7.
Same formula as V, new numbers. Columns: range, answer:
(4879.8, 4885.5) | 27.2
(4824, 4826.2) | 33.6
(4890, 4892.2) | 28.6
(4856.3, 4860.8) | 28.8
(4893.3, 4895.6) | 30.9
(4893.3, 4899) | 30.9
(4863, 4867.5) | 27.1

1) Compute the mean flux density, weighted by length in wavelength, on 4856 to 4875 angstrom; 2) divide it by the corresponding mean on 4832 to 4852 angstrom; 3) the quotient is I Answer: 0.95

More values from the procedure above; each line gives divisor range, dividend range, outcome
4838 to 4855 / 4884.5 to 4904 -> 1.07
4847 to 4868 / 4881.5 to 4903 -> 1.06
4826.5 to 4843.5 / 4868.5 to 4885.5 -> 0.92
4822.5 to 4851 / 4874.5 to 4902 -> 0.97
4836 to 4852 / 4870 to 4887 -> 0.97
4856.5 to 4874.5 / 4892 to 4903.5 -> 1.09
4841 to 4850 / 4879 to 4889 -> 0.99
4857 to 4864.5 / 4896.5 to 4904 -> 1.05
